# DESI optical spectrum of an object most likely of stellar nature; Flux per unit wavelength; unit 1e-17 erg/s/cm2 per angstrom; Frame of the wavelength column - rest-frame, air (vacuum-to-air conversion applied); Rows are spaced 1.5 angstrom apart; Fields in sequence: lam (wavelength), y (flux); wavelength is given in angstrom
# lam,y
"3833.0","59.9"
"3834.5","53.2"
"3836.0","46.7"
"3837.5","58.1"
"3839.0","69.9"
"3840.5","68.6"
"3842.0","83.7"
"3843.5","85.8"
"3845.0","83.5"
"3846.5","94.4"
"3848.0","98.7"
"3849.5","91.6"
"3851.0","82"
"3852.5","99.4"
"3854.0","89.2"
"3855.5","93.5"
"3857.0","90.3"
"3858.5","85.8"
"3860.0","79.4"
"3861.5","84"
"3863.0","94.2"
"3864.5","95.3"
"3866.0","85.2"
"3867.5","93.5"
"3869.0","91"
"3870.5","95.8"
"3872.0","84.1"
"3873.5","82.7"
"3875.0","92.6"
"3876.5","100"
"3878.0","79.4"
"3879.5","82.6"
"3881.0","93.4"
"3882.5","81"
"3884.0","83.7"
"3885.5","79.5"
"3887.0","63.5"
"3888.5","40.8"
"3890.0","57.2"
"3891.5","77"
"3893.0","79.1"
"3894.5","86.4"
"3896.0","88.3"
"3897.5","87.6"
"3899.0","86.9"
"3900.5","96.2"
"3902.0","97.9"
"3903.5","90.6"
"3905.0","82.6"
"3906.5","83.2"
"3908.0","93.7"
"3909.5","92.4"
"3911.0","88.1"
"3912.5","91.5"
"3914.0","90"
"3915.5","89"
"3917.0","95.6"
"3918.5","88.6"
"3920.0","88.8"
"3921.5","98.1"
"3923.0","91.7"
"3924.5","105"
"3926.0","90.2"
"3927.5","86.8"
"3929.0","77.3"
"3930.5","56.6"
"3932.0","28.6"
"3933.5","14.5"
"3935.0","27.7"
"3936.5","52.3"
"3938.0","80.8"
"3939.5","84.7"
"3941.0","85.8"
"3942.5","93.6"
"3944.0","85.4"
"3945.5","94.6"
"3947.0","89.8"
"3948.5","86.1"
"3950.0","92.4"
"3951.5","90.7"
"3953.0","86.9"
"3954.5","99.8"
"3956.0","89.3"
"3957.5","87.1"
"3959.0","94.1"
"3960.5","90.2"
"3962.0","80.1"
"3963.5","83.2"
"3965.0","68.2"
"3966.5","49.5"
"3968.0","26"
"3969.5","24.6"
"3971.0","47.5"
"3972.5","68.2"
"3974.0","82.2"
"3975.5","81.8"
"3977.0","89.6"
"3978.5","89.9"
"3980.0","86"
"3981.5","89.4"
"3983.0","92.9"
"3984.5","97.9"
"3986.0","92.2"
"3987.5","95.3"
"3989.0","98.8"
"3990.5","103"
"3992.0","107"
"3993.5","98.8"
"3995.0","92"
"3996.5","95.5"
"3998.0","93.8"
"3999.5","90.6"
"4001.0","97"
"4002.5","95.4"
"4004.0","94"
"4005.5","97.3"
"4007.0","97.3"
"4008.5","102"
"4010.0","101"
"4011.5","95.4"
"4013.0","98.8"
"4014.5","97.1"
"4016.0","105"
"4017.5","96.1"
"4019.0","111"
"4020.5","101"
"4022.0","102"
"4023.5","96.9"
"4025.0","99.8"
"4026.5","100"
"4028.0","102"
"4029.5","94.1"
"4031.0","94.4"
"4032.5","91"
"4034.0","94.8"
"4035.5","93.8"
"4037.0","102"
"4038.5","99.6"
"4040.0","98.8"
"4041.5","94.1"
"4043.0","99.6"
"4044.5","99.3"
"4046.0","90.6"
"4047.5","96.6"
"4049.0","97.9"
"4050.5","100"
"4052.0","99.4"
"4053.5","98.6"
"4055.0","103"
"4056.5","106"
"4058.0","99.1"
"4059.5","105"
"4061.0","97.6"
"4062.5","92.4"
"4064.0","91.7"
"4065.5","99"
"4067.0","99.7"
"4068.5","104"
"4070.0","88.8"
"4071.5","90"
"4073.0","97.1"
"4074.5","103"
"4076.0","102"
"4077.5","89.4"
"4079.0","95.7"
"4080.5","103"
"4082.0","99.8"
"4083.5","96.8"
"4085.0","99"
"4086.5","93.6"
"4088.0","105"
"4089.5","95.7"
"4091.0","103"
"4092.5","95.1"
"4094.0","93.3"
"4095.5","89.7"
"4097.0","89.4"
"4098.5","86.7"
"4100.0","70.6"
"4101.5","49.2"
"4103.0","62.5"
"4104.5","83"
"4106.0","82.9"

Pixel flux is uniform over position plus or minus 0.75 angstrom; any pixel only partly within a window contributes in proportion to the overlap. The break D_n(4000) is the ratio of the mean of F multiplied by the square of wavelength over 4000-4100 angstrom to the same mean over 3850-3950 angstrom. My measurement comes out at 1.26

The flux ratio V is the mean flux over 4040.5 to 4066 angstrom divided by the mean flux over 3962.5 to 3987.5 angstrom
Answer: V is 1.33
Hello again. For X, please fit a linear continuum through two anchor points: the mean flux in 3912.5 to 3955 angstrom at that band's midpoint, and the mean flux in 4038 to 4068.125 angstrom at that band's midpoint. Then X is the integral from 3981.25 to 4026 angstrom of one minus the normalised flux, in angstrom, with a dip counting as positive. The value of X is -3.4 angstrom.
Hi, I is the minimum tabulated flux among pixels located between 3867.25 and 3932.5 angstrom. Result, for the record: 28.6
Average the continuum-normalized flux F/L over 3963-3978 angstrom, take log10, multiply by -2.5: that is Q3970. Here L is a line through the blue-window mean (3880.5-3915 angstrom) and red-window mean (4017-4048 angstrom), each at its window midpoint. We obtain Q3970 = 0.42 mag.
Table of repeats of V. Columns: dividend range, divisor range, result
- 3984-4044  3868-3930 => 1.14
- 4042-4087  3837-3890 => 1.16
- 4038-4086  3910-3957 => 1.20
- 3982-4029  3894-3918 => 1.09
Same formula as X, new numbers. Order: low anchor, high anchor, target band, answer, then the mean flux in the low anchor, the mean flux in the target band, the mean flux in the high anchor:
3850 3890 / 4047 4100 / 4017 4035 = -0.85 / 85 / 98.6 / 96.9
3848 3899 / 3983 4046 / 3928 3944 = 5.09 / 84.8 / 61.8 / 97.8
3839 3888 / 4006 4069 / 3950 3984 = 5.85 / 86.6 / 77.6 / 98.7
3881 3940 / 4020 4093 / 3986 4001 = -1.20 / 79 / 96.9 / 98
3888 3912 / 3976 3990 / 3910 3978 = 7.99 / 83.5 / 77.7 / 92.4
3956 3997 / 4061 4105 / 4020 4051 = -3.51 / 81.9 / 97.5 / 92.2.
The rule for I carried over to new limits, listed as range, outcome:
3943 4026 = 24.6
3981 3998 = 89.4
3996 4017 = 90.6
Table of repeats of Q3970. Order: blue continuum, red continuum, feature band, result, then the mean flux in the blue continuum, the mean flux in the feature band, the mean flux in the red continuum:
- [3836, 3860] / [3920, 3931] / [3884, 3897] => 0.18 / 83.6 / 72.5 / 87.4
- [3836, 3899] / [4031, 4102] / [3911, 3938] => 0.15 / 83.3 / 75.4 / 95.7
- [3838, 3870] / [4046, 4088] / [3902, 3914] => 0.01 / 87.4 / 89.5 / 98.1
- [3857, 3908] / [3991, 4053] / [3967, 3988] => 0.24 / 84.5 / 75.4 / 97.9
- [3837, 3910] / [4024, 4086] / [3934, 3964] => 0.09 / 84.9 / 83.2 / 97.7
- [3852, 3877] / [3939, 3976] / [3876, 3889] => 0.12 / 90.2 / 78.5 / 78.4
